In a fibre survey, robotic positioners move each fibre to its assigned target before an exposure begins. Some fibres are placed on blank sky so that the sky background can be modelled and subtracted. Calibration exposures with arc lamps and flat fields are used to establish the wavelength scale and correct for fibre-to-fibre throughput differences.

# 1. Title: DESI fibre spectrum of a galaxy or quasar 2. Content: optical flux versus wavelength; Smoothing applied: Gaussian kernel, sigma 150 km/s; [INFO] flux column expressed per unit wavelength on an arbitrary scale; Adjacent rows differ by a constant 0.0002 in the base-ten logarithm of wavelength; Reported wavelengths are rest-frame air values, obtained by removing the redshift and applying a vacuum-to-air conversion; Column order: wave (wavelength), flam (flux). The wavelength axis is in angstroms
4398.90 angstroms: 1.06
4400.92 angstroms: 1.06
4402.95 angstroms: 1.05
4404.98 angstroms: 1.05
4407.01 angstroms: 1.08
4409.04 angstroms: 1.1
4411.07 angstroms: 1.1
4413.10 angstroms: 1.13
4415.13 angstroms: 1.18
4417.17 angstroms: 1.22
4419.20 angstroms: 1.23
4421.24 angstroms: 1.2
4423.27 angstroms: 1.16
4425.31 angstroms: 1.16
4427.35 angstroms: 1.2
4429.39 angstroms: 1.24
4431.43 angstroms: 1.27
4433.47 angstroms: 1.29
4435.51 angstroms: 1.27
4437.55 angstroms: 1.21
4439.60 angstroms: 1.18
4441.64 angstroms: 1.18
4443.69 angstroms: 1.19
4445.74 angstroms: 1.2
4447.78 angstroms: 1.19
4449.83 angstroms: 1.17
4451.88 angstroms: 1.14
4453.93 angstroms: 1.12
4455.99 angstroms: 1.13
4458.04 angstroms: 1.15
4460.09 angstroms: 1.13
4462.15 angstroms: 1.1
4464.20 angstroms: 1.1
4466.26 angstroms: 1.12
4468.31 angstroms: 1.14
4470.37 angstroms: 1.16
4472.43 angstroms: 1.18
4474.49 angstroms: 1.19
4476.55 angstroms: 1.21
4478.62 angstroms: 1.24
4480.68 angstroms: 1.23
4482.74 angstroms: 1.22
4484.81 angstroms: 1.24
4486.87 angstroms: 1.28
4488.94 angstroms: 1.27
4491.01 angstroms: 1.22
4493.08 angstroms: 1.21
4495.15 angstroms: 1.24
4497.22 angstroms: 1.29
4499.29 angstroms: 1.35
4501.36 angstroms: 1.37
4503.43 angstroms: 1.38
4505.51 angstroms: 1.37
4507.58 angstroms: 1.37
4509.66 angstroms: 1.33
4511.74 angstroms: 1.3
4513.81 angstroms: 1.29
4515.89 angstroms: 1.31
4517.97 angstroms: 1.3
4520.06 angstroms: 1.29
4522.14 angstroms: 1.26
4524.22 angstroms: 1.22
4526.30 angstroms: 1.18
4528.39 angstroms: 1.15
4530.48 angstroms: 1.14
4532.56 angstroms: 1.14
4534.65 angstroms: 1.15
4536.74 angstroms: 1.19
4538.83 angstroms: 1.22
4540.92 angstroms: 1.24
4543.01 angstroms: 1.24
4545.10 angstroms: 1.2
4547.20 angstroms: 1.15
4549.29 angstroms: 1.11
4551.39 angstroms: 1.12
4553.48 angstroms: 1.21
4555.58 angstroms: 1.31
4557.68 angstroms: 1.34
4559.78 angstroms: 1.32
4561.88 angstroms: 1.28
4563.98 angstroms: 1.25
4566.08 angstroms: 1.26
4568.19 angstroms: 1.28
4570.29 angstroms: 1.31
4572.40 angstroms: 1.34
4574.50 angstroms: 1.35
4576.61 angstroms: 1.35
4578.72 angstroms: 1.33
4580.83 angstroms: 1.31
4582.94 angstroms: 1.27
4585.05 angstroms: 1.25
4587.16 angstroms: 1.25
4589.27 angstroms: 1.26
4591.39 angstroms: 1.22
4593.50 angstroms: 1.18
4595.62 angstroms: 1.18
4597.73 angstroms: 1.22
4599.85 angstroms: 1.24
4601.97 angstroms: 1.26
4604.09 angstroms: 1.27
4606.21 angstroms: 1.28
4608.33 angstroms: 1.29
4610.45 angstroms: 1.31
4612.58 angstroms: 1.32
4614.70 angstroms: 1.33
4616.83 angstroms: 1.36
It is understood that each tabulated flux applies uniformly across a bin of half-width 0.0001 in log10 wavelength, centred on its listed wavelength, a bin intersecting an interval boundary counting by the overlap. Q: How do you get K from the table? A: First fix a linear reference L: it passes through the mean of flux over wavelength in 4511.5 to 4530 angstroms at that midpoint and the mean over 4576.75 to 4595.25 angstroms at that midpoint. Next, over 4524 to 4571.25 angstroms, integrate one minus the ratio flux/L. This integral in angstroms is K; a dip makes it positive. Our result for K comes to 1.4 angstroms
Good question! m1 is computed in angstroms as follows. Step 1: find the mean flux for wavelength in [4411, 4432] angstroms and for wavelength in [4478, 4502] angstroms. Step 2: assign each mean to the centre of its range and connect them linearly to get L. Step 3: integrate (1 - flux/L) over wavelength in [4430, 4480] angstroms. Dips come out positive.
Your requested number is 1.9 angstroms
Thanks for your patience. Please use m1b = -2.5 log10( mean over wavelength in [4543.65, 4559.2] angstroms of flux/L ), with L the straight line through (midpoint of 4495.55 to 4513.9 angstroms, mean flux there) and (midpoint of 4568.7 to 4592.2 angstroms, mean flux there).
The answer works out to 0.09 mag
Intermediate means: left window 1.34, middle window 1.21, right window 1.29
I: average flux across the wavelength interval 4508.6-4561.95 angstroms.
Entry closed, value 1.23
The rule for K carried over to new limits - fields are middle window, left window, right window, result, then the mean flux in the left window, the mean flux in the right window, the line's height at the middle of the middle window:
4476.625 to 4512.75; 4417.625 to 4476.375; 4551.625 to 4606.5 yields -2.2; 1.18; 1.27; 1.21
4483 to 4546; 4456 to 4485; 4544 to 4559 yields -3.6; 1.17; 1.21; 1.19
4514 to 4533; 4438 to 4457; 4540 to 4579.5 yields 0.1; 1.17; 1.26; 1.23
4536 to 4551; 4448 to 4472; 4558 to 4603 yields 0.5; 1.14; 1.27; 1.23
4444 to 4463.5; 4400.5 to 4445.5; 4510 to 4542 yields 0.7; 1.17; 1.23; 1.19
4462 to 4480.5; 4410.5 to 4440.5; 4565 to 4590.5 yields 1.0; 1.2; 1.3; 1.23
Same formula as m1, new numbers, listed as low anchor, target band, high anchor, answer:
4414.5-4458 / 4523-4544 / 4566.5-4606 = 1.0 angstroms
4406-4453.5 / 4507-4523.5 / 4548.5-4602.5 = -1.0 angstroms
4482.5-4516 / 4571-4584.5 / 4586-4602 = -0.9 angstroms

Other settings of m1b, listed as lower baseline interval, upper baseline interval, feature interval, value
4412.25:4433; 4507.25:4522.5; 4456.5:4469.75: 0.112 mag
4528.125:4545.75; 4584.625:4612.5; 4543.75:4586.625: -0.044 mag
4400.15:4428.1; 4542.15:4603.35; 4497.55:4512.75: -0.124 mag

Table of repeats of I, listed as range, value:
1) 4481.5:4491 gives 1.25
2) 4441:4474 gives 1.15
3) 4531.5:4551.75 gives 1.18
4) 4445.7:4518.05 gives 1.23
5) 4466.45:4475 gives 1.16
